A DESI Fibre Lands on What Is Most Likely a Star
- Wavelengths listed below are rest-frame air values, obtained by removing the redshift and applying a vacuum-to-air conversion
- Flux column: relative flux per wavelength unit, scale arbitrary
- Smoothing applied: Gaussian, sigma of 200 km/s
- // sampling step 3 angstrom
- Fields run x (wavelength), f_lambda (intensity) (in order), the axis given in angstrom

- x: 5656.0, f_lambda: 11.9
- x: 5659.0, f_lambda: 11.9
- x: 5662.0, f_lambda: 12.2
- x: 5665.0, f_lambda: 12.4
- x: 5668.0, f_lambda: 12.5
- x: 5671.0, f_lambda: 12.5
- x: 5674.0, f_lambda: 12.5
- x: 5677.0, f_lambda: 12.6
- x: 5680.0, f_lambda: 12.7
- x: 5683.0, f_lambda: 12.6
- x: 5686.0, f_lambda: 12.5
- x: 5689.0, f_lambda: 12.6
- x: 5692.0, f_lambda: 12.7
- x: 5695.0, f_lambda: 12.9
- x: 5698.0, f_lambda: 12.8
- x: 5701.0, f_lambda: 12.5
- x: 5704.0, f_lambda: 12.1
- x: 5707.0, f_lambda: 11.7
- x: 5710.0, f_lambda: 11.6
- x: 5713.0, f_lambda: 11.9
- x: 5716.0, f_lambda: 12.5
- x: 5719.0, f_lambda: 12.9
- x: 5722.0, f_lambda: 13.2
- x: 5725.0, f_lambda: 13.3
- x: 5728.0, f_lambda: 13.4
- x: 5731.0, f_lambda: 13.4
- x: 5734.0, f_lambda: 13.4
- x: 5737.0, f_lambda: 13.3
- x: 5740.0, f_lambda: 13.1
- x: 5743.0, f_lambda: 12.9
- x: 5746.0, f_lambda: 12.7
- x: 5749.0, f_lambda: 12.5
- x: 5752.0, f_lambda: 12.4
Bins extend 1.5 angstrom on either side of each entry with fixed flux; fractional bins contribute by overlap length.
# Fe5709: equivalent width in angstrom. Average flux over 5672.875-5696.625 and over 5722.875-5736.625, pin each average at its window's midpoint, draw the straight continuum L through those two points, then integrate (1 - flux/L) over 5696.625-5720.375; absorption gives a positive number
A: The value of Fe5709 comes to 1.4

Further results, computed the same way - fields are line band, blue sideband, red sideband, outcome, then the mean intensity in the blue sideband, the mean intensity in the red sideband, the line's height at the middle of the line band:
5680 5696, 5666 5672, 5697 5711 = -0.5 angstrom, 12.5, 12.1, 12.3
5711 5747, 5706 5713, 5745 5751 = -2.5 angstrom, 11.7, 12.6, 12.1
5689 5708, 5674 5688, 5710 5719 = -0.1 angstrom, 12.6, 12.2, 12.4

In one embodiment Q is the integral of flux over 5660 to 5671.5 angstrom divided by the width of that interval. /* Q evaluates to 12.4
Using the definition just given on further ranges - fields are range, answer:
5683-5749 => 12.7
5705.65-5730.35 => 12.6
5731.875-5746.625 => 13.1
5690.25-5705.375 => 12.6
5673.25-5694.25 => 12.6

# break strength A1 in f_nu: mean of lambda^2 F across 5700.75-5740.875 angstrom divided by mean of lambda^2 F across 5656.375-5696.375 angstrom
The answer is 1.04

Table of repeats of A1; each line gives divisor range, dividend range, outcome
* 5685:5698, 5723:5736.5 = 1.07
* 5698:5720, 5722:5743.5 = 1.10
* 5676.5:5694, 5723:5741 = 1.07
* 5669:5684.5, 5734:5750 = 1.05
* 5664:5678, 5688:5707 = 1.01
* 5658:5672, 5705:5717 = 0.98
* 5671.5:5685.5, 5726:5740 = 1.08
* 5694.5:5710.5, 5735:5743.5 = 1.09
